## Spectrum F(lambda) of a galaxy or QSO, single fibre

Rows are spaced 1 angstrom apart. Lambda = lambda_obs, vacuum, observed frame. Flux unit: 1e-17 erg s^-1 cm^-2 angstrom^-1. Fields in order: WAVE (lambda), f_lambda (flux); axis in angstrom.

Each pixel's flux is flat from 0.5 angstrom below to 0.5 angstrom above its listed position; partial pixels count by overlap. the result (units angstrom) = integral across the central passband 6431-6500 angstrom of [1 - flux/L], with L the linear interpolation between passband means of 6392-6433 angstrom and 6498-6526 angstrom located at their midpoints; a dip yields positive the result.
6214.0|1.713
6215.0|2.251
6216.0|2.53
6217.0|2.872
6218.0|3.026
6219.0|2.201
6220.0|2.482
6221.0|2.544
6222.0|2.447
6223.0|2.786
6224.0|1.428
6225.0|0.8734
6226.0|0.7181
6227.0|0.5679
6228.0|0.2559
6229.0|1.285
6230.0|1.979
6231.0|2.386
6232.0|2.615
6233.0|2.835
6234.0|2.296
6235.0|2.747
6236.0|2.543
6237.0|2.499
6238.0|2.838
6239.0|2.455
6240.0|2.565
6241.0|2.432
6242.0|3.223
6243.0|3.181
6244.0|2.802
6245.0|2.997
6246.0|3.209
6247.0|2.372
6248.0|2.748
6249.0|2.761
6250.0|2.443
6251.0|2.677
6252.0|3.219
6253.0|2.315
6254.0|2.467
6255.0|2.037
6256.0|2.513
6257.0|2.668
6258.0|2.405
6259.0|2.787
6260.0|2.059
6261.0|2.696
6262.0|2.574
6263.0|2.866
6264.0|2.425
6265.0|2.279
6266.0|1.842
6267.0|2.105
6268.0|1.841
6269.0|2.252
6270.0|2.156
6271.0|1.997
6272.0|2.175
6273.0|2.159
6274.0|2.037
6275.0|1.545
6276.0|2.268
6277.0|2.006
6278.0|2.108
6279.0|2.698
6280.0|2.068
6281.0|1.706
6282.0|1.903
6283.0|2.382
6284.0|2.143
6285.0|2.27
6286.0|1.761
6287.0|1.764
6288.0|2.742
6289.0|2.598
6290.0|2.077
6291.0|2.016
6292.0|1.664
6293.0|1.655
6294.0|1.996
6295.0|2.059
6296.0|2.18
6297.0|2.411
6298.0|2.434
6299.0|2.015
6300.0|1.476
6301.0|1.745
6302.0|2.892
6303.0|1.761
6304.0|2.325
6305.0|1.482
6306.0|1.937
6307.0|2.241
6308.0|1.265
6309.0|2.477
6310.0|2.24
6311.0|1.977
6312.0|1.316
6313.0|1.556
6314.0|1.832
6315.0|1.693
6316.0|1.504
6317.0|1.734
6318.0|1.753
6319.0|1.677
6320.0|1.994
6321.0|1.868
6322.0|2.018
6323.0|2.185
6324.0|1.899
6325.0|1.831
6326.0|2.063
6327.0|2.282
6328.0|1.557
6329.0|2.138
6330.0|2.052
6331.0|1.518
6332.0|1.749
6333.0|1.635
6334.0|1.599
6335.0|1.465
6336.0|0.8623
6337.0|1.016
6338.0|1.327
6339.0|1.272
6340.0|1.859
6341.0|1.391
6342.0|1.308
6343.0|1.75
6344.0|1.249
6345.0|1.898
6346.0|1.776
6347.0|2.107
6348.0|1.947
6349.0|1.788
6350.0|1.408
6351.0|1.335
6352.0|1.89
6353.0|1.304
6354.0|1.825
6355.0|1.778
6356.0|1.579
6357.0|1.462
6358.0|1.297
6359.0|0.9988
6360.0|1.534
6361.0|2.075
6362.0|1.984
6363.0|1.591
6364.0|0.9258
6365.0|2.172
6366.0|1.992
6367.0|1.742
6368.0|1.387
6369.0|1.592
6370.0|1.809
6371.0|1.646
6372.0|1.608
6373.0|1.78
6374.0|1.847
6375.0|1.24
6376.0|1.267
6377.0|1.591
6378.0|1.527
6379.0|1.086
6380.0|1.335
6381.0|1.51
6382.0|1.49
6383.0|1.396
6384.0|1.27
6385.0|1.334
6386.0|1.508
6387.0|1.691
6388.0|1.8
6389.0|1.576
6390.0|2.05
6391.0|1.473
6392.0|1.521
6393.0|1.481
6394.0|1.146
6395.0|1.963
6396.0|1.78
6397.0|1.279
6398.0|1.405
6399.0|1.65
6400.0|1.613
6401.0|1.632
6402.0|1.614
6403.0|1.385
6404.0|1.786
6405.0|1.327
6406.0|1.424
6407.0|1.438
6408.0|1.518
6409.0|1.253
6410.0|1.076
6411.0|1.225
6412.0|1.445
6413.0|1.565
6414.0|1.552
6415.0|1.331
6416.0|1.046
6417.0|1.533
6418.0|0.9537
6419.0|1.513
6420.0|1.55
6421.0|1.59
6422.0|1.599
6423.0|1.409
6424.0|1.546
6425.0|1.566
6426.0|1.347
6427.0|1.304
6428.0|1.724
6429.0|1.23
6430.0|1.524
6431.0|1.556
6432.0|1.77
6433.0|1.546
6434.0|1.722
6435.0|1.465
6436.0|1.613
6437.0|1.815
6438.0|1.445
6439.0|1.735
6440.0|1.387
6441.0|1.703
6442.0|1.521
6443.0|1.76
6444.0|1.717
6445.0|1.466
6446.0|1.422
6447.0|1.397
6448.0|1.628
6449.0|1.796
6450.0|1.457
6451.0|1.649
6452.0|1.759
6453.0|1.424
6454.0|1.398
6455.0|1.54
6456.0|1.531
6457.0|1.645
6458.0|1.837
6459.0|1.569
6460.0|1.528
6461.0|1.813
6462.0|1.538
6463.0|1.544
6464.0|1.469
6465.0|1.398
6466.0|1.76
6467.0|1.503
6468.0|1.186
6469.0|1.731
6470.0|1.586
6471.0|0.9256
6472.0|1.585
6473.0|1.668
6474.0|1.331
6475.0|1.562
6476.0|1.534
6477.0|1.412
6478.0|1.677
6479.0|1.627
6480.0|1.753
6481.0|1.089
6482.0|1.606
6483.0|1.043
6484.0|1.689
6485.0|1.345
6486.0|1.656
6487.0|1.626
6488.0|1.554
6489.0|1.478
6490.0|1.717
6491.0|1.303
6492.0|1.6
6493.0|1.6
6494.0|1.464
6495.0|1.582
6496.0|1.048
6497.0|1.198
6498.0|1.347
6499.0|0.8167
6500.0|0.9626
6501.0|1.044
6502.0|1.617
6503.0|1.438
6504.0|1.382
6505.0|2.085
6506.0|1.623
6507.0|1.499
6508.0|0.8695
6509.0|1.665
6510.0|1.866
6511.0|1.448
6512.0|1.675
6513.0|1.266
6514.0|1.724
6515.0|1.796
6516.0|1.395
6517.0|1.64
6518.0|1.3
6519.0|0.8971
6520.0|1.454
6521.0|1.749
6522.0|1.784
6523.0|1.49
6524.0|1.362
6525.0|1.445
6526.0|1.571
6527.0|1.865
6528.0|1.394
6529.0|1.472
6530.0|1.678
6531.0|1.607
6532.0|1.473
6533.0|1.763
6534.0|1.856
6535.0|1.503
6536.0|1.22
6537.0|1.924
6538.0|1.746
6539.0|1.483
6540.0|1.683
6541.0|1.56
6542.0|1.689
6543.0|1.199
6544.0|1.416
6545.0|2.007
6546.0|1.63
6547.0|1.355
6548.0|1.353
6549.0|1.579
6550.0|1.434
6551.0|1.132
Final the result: -2.76 angstrom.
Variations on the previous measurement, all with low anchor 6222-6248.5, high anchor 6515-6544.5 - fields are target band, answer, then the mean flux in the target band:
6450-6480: 2.8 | 1.54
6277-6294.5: 0.4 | 2.09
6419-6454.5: 4.2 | 1.56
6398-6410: 2.3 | 1.49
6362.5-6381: 3.5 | 1.56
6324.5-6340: 3.0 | 1.63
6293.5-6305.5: 0.2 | 2.06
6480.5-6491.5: 1.2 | 1.46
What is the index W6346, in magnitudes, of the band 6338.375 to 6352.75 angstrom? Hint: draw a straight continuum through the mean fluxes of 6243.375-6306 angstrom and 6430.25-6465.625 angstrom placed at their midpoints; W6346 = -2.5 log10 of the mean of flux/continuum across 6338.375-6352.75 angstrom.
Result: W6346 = 0.21 mag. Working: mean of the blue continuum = 2.26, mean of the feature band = 1.63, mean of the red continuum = 1.59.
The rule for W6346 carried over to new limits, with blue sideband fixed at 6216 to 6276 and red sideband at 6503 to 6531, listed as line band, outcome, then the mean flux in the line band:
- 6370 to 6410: 0.248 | 1.52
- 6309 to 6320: 0.199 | 1.77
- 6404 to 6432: 0.267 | 1.43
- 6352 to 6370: 0.227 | 1.62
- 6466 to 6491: 0.103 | 1.5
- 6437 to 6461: 0.094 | 1.59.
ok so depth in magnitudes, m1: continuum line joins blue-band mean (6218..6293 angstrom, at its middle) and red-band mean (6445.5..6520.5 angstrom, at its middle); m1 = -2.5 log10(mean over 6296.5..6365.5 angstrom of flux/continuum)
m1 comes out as 0.16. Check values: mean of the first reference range 2.27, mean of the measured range 1.74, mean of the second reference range 1.49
